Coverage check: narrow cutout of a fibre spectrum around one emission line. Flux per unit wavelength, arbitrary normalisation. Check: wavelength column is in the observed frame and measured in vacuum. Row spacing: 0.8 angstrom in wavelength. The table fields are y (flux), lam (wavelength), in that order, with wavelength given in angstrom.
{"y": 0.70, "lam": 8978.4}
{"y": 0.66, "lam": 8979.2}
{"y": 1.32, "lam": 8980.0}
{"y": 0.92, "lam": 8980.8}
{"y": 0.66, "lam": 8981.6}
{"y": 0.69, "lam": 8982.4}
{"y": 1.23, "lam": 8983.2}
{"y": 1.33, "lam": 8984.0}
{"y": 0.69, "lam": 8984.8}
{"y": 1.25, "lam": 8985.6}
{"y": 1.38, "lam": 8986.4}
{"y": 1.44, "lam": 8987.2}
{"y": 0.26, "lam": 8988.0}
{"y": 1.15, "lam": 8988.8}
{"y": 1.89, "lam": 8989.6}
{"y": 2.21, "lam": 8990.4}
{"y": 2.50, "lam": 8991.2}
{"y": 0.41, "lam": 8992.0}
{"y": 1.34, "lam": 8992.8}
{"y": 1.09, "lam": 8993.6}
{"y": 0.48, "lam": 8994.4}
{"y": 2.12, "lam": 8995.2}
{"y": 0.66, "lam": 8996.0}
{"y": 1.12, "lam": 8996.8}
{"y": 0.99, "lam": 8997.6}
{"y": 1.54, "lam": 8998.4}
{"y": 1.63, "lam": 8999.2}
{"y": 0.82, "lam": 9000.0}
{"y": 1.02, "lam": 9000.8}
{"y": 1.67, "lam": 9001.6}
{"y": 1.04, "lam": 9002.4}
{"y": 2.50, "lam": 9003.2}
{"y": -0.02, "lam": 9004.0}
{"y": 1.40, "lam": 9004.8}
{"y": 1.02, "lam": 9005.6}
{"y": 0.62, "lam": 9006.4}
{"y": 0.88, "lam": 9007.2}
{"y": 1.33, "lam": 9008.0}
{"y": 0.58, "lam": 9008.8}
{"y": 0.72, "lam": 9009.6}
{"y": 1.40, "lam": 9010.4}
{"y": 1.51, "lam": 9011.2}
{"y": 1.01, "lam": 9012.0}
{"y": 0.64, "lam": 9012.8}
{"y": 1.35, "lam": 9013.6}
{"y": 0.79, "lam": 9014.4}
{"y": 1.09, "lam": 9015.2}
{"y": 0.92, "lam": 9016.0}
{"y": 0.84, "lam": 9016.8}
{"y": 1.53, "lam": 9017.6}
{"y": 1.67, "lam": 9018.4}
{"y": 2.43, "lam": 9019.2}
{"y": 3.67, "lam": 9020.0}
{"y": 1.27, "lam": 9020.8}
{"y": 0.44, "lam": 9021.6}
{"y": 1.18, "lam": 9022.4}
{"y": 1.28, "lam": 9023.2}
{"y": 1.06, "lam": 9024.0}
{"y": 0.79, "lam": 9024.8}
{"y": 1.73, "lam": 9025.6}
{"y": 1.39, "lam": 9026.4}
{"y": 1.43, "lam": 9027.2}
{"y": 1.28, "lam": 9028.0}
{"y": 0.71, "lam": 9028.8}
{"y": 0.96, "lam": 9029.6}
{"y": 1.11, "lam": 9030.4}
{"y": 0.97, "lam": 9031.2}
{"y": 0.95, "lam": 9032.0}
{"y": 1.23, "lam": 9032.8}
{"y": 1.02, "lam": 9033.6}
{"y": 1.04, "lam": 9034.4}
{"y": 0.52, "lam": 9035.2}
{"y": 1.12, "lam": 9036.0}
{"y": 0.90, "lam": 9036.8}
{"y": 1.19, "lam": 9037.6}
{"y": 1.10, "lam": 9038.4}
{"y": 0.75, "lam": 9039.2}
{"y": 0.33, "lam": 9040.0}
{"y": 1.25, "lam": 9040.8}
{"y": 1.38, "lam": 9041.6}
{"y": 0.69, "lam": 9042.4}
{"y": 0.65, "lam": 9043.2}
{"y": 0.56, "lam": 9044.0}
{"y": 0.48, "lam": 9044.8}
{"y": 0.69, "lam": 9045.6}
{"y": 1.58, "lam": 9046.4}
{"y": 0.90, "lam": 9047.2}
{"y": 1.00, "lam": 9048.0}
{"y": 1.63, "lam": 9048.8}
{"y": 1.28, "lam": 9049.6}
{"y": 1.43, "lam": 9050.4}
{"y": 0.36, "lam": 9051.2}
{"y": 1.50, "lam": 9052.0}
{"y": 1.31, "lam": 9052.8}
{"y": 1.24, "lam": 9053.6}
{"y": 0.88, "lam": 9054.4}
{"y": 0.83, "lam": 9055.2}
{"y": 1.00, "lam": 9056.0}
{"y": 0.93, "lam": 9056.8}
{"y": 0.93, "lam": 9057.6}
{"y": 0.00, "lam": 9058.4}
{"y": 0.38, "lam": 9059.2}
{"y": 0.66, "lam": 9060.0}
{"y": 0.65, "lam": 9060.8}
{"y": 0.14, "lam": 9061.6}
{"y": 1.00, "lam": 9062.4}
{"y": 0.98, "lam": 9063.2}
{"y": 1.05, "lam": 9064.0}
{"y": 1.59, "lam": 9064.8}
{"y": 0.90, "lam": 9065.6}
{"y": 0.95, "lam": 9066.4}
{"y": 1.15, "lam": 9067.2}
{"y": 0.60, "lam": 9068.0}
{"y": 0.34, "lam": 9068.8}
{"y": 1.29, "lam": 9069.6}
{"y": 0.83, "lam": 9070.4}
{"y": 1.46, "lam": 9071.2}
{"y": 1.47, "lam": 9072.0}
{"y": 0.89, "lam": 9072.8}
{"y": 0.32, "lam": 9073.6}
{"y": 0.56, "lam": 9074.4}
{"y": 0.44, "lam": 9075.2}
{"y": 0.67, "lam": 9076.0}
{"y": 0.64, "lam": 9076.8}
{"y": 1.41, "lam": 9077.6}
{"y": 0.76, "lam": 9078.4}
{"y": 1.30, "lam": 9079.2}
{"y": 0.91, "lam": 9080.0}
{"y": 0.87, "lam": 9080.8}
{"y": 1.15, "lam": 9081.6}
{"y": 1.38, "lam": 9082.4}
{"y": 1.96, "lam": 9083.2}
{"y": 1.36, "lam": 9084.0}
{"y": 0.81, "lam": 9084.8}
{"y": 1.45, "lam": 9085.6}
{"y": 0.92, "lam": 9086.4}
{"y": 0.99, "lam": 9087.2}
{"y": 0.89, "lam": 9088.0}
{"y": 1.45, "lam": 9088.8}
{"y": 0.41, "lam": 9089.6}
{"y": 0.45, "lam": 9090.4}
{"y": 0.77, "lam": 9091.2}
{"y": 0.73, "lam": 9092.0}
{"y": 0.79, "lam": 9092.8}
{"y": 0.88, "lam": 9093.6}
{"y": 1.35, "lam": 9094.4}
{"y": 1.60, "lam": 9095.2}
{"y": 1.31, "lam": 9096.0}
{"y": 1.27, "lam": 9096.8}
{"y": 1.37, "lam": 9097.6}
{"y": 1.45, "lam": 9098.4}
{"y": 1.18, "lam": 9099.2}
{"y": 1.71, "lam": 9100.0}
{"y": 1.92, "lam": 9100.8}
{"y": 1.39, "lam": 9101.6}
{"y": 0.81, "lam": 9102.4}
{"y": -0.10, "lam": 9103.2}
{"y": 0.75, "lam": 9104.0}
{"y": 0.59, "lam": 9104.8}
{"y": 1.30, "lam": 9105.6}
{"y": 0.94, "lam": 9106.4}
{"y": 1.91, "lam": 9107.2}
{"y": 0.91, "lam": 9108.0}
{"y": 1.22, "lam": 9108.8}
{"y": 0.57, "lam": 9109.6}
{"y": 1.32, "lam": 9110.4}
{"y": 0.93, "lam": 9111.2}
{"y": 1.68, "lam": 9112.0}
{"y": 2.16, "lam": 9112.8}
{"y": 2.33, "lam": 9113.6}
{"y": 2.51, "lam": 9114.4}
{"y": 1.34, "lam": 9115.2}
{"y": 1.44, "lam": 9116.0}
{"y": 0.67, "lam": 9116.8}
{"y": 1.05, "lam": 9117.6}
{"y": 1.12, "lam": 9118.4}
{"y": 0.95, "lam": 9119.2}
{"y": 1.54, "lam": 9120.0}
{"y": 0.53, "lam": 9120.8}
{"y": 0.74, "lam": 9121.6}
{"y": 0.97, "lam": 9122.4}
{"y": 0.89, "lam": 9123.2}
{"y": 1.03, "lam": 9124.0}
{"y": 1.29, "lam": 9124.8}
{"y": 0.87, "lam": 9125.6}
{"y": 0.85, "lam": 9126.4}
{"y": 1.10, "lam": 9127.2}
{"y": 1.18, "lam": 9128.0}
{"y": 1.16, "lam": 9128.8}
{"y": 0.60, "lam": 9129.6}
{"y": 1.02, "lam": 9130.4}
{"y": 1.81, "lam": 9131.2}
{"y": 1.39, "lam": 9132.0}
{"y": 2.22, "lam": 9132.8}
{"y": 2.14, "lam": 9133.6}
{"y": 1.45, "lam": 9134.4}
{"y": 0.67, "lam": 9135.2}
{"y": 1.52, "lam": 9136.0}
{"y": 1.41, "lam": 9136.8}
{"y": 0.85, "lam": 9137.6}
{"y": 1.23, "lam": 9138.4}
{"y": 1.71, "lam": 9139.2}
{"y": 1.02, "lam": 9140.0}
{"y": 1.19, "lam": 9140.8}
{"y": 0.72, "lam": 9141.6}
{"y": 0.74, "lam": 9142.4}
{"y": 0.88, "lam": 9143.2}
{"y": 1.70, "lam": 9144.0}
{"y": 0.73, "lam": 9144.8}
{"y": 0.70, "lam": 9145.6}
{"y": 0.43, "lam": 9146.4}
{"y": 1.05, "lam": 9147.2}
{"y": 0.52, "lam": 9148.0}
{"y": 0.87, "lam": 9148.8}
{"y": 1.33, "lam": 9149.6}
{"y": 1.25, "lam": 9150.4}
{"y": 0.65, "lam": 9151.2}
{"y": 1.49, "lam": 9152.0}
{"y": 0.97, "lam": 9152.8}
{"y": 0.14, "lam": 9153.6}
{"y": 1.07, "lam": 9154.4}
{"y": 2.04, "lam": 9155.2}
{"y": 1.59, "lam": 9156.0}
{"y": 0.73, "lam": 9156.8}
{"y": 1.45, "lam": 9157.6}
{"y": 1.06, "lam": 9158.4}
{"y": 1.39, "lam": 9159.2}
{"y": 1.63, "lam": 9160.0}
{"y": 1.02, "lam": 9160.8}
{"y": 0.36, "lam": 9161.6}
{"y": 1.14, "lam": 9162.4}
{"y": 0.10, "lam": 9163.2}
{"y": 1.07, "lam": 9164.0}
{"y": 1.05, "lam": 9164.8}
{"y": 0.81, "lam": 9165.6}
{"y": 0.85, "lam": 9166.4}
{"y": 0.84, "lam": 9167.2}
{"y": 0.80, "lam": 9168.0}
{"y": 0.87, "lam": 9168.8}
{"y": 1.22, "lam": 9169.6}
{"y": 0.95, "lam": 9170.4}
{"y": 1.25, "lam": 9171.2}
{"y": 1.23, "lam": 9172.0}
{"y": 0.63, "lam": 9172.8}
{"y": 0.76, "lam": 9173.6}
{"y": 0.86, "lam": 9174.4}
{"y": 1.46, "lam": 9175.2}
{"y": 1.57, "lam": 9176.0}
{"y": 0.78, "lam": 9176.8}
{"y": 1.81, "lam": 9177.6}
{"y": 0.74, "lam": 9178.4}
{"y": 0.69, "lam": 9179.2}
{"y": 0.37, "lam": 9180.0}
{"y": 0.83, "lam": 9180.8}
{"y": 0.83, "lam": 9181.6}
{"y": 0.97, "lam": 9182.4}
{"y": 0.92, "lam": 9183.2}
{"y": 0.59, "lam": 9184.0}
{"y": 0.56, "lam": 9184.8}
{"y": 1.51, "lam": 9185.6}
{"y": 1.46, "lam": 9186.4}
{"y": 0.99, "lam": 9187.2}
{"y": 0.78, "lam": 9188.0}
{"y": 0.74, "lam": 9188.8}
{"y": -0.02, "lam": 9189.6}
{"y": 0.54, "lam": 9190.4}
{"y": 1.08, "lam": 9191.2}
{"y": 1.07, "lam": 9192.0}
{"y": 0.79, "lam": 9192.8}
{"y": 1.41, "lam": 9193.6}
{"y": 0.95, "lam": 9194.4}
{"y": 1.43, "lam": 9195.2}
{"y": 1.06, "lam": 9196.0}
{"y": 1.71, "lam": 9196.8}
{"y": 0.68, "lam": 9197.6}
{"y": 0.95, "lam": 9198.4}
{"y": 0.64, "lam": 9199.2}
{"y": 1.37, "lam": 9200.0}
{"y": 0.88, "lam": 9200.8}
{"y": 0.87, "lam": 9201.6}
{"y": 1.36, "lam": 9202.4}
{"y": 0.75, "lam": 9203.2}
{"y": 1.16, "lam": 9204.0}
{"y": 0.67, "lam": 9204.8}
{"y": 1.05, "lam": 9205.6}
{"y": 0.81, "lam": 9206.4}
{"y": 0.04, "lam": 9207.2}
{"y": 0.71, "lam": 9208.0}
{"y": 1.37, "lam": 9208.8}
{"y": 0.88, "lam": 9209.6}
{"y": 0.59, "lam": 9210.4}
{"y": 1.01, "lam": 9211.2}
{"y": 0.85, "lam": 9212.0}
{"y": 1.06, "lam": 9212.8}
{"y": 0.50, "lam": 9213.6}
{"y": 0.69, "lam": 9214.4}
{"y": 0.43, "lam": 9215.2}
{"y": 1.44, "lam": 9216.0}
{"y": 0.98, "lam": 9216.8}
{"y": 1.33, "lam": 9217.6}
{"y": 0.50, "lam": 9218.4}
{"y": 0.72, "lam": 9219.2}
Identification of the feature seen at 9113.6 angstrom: [S II] 6716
